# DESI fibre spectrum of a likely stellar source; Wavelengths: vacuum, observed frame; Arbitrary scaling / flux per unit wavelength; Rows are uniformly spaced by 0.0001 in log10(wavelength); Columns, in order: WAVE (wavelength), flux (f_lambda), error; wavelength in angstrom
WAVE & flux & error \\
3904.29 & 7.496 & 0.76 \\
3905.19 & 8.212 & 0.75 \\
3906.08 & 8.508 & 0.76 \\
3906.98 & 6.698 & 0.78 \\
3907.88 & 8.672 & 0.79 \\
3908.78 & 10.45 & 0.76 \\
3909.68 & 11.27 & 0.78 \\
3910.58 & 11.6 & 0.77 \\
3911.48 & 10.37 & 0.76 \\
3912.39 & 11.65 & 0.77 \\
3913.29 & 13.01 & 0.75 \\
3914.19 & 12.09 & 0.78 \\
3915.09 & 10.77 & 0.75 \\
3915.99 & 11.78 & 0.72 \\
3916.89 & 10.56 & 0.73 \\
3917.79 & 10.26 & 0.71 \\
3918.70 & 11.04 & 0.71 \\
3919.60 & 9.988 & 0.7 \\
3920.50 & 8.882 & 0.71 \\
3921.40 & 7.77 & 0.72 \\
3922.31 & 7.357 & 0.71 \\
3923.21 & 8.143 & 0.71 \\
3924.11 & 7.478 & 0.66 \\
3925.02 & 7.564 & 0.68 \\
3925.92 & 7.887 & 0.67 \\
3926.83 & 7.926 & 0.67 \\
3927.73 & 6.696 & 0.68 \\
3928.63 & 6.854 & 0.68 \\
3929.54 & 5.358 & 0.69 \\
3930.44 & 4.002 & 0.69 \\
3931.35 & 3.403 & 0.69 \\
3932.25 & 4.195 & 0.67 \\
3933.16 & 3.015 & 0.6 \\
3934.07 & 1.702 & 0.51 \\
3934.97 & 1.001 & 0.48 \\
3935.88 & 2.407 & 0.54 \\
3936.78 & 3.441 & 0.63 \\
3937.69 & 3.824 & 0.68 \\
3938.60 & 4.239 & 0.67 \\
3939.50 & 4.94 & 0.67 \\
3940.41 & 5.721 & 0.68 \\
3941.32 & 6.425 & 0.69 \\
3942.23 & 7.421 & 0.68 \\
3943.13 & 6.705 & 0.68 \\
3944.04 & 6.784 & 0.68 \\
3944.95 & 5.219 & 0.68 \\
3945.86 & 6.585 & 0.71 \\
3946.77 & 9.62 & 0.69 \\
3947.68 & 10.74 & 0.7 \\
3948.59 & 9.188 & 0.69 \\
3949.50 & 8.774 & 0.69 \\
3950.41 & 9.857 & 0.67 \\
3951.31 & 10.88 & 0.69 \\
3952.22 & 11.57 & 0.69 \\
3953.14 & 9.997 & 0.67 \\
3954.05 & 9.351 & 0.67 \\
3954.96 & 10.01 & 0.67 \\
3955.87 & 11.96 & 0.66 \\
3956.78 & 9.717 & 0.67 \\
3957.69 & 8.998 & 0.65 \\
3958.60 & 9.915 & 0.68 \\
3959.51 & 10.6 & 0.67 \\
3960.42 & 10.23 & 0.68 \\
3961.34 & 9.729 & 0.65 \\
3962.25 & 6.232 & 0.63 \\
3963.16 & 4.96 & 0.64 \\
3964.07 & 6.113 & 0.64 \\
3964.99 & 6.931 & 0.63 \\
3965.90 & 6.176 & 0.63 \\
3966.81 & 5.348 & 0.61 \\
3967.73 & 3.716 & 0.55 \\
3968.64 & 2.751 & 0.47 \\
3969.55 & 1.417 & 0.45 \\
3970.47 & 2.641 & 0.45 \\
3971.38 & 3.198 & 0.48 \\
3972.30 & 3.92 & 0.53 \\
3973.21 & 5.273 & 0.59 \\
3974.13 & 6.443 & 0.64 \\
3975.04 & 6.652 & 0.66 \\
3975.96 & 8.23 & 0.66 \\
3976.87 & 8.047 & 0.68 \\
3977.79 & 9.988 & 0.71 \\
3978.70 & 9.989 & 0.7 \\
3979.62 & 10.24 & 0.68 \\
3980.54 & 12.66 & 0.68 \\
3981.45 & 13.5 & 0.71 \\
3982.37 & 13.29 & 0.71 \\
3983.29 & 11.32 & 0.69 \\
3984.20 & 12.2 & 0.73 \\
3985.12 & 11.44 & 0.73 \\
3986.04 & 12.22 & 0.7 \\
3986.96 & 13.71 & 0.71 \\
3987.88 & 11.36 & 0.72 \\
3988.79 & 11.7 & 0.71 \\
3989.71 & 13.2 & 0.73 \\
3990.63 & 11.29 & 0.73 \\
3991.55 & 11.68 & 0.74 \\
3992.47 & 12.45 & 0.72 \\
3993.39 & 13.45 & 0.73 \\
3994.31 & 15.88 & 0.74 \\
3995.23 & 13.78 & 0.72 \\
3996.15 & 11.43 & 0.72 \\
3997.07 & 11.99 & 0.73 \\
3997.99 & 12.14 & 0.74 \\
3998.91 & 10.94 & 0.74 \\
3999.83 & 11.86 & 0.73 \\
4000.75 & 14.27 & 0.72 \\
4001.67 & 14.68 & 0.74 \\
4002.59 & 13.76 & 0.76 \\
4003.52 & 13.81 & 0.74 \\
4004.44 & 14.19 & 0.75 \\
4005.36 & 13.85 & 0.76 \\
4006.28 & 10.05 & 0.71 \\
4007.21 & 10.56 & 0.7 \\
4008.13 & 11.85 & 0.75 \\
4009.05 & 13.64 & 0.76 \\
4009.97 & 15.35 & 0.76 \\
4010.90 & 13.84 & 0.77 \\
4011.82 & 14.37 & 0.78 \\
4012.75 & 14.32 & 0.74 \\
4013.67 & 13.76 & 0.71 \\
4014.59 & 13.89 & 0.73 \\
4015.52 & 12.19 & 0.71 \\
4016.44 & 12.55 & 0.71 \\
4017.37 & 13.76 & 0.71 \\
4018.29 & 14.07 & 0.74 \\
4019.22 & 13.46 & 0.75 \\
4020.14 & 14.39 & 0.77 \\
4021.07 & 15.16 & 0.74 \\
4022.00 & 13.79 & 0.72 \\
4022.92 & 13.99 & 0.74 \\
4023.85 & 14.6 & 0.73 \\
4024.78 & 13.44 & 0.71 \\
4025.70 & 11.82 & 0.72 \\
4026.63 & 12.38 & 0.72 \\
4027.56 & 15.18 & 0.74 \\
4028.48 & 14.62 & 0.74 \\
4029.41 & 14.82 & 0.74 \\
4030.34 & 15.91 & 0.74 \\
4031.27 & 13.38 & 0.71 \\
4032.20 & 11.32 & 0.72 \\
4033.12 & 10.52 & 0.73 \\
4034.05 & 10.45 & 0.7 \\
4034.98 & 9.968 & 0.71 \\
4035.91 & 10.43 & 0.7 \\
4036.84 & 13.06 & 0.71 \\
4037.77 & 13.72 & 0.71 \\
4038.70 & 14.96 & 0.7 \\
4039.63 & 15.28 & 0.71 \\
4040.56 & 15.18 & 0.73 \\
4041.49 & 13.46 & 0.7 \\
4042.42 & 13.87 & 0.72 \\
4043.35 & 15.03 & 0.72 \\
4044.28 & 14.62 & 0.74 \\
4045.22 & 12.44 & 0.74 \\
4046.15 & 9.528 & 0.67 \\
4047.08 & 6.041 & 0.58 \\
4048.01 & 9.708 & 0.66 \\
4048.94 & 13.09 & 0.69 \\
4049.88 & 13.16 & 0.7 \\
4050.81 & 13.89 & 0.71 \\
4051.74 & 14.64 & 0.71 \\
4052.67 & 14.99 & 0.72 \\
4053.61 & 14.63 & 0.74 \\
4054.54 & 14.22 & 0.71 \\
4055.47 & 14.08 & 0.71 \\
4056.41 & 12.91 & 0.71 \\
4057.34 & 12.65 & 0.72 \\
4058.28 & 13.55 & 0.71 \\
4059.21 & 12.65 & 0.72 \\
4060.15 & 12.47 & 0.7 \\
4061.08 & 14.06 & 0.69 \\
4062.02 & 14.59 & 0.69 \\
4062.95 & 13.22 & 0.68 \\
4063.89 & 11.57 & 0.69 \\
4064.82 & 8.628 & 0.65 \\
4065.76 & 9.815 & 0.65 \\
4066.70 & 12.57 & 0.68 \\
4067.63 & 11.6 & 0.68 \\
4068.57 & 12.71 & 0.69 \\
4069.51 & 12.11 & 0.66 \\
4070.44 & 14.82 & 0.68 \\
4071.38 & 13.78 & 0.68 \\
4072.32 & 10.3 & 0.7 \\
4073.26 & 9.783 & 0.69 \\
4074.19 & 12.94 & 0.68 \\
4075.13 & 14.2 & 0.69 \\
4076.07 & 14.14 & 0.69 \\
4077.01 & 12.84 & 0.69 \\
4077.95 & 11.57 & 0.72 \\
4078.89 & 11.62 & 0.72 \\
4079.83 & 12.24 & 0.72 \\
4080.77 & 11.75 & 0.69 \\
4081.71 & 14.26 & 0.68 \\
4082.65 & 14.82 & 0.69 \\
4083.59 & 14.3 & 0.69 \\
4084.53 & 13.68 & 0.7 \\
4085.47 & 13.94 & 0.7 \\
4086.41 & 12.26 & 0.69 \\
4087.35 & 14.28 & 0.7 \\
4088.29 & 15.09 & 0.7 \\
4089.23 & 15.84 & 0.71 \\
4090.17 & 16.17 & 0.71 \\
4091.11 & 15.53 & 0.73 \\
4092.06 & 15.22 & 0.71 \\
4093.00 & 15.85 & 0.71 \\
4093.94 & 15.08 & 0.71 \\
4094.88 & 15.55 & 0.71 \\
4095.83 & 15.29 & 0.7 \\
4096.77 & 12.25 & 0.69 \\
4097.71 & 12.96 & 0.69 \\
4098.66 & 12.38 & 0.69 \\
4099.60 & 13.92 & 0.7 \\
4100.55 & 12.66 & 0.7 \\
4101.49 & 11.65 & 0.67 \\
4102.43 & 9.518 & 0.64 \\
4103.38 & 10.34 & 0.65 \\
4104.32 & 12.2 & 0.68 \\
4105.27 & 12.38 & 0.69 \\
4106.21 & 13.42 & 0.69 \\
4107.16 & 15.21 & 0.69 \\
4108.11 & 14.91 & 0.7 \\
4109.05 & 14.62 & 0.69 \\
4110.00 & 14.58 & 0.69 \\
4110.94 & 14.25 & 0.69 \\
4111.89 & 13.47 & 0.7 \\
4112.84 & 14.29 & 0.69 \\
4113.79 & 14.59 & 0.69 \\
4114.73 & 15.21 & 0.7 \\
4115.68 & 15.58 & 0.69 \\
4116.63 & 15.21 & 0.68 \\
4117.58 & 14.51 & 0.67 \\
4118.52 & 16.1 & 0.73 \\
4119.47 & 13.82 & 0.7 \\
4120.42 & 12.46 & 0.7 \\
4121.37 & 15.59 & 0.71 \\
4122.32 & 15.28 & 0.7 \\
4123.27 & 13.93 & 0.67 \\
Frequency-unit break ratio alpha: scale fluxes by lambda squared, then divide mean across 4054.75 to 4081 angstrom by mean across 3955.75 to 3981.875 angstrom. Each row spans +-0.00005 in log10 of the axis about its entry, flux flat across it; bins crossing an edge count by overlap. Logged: 1.78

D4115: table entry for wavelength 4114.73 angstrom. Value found 15.21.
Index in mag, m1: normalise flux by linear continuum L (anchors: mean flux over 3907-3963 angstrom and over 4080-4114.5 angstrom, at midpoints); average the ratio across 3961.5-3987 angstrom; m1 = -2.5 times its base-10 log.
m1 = 0.23 mag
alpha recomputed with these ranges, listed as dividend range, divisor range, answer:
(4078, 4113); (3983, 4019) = 1.11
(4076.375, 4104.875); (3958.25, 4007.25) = 1.43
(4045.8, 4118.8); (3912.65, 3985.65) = 1.84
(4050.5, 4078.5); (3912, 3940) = 1.96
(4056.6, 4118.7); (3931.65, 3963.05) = 1.96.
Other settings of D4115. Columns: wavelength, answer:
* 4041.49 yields 13.46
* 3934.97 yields 1.001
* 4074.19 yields 12.94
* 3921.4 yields 7.77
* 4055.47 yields 14.08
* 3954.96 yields 10.01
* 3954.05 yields 9.351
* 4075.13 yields 14.2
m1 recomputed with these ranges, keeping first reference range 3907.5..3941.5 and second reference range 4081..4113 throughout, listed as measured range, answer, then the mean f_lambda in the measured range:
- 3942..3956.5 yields -0.083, 9.08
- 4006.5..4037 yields -0.193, 13.2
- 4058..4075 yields 0.036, 12.3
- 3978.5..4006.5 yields -0.249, 12.6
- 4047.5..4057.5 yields -0.104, 13.4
